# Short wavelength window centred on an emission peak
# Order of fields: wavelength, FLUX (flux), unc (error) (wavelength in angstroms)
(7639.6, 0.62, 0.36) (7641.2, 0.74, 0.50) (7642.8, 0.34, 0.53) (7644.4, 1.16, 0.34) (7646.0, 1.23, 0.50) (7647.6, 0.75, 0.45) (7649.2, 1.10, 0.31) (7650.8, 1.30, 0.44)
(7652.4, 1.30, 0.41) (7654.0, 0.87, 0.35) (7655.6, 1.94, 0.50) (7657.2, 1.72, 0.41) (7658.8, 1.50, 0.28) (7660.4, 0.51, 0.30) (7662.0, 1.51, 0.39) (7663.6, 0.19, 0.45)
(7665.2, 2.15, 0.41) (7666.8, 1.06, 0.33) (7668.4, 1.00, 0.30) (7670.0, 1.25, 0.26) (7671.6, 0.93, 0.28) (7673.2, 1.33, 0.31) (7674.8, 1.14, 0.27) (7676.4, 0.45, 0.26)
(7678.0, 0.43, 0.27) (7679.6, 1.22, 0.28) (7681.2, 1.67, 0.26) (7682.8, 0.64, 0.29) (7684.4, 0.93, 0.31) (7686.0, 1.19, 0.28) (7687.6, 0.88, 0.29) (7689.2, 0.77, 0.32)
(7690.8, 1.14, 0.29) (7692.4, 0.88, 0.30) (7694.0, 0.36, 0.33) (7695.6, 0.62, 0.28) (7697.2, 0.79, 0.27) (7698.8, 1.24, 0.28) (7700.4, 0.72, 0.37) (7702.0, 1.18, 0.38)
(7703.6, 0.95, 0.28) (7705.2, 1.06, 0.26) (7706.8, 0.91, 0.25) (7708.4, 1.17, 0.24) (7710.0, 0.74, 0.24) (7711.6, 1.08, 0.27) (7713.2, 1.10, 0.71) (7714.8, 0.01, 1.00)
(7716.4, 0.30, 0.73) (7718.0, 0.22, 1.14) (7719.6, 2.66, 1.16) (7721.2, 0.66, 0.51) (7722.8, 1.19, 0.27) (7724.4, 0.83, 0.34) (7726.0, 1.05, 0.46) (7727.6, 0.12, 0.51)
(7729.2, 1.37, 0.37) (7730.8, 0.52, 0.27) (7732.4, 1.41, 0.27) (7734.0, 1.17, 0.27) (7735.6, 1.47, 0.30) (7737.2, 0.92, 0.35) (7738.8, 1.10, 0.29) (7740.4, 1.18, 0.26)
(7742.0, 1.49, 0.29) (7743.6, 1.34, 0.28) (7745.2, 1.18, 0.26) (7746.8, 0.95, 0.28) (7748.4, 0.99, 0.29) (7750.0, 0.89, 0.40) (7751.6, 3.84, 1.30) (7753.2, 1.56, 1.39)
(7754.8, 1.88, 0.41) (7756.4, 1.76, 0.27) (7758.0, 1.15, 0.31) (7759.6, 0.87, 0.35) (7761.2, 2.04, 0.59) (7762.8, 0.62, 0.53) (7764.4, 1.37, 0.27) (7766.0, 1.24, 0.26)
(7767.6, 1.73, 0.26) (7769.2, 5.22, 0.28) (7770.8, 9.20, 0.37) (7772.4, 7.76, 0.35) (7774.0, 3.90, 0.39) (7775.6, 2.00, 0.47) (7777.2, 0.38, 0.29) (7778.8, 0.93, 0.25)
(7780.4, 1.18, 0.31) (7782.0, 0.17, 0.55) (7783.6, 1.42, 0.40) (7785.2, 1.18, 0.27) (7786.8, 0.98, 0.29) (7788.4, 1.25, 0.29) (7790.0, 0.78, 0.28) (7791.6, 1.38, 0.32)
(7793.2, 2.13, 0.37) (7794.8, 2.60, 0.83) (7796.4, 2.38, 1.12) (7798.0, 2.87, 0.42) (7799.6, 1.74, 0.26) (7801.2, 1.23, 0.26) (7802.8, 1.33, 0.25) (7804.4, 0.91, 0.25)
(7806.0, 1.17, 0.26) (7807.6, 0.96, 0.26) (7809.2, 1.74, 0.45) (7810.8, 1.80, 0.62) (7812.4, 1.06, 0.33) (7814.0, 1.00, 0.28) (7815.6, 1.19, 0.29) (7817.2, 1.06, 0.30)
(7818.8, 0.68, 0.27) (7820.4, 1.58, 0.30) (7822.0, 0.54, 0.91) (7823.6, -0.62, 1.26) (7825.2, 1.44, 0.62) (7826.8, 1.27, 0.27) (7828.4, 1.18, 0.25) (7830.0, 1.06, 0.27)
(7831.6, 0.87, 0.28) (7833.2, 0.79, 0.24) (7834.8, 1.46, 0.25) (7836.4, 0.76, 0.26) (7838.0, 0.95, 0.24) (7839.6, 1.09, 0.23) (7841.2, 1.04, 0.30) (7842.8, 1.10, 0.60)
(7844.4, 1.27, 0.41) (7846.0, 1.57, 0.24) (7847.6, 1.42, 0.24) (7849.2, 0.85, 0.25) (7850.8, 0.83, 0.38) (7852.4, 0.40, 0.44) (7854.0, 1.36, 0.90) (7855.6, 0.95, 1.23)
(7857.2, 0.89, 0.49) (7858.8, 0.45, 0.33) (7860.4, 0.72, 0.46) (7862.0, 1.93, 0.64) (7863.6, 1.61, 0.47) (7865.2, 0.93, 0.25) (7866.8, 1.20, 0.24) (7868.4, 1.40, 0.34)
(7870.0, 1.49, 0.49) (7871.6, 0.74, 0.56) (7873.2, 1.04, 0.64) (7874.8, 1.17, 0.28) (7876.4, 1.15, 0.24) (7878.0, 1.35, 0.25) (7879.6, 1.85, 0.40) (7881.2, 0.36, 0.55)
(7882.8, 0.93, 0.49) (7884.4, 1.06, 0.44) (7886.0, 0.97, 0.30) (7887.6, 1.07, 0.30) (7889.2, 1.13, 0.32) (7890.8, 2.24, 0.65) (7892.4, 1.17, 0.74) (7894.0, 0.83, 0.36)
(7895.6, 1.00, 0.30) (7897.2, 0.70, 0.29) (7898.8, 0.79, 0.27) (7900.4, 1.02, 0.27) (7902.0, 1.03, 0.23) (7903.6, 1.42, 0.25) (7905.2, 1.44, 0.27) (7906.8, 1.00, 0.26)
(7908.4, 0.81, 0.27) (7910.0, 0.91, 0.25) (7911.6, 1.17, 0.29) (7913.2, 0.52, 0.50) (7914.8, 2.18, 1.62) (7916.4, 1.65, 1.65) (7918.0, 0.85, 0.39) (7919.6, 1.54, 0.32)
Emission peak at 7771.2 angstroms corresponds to H-alpha 6563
